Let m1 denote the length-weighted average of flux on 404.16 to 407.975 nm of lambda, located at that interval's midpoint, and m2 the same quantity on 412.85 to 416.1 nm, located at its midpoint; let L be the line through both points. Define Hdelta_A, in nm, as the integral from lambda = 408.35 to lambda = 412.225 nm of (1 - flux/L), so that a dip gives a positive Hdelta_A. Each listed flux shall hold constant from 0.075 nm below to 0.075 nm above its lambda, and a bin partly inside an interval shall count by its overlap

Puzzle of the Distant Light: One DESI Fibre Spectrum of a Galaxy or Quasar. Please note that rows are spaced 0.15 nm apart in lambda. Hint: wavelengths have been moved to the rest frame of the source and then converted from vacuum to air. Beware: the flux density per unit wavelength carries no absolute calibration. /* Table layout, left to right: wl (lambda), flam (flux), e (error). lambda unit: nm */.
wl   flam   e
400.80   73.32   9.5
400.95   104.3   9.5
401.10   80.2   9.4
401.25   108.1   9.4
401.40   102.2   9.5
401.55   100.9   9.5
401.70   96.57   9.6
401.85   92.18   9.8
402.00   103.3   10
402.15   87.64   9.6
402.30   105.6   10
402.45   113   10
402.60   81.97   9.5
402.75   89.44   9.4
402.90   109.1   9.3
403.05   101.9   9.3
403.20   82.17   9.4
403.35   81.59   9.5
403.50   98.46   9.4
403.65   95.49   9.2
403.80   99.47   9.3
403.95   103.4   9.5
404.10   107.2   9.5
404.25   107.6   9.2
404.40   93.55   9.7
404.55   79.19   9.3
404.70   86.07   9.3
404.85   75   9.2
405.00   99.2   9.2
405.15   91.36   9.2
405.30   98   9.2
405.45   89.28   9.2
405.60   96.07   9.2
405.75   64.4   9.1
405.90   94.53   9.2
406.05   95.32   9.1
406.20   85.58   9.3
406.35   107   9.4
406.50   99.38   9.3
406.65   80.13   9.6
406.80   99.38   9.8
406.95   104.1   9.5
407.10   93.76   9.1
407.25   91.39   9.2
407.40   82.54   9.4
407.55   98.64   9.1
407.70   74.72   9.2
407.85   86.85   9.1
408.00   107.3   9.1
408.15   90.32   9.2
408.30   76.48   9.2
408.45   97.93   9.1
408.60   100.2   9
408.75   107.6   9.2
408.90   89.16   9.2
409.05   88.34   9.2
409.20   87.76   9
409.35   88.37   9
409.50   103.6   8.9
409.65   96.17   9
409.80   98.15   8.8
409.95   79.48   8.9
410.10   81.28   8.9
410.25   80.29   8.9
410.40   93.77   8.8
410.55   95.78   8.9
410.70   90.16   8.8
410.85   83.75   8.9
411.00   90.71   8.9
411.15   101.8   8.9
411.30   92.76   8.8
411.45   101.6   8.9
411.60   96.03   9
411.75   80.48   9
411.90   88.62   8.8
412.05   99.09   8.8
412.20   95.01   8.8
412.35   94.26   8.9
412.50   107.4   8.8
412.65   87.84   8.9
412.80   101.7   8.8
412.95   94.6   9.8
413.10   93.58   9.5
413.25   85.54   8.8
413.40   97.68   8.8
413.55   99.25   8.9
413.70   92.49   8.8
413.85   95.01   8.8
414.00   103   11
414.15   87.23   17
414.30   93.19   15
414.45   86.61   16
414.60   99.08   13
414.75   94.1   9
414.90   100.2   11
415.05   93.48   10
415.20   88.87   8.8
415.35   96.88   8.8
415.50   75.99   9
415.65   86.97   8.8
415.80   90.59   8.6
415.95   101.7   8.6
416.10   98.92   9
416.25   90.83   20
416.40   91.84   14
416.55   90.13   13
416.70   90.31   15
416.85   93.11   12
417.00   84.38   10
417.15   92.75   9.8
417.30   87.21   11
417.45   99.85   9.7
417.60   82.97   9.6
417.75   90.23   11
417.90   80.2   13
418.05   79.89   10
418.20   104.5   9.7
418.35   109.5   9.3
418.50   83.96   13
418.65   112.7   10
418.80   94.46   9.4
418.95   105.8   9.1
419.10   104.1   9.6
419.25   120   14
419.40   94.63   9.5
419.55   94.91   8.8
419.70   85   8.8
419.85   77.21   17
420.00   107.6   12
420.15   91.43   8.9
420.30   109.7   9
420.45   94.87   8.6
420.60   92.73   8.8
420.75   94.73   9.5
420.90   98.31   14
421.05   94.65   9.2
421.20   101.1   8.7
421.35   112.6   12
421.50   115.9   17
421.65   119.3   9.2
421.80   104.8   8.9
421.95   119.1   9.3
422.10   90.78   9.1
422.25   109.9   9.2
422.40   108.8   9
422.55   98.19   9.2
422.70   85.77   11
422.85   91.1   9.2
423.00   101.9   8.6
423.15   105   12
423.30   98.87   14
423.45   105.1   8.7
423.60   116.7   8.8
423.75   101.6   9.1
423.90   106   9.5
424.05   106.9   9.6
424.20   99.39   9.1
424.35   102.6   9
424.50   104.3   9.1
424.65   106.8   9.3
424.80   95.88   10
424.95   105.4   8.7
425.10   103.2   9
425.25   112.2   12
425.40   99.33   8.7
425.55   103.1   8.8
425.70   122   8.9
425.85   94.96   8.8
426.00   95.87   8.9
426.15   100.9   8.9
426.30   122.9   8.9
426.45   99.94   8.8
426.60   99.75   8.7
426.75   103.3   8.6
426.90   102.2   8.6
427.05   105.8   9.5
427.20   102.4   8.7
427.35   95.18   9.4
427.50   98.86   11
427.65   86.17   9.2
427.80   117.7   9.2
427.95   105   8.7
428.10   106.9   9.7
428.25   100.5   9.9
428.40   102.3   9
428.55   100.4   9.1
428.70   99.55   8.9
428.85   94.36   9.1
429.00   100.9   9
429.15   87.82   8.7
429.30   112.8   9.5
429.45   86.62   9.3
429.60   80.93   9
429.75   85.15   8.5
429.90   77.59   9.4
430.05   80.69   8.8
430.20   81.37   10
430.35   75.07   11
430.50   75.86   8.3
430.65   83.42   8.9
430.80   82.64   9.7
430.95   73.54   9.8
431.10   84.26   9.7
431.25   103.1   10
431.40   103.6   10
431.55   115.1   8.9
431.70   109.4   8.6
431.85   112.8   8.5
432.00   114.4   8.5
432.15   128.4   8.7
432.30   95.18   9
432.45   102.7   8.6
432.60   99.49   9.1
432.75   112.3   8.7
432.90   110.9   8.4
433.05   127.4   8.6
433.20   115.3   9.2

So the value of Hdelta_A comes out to -0.01 nm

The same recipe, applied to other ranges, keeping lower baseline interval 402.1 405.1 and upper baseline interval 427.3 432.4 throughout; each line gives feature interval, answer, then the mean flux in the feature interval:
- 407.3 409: 0.056 nm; 91.9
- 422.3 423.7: -0.085 nm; 101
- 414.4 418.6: 0.158 nm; 91.8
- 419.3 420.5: 0.007 nm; 94.9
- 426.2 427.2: -0.100 nm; 105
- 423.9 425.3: -0.123 nm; 104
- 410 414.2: 0.088 nm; 93.2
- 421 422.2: -0.151 nm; 108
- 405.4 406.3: 0.066 nm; 88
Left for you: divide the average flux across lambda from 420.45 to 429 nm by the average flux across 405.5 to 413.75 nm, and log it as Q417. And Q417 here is 1.1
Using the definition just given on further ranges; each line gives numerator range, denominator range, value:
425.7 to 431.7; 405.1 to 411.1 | 1.05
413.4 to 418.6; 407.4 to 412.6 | 1.00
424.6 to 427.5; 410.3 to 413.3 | 1.11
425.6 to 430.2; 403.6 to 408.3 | 1.07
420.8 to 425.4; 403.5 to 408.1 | 1.12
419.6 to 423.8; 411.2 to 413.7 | 1.07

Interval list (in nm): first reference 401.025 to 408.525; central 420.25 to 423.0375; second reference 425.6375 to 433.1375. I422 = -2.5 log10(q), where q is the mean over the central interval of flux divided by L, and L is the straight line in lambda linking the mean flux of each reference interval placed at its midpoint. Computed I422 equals -0.05 mag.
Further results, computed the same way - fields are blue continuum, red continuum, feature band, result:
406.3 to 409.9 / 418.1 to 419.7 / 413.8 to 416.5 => 0.06 mag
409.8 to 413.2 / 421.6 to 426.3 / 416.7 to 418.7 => 0.07 mag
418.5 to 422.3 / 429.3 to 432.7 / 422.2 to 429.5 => -0.05 mag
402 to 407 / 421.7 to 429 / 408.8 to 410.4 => 0.08 mag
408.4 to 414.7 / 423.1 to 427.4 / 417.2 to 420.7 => 0.04 mag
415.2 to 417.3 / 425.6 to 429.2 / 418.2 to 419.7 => -0.09 mag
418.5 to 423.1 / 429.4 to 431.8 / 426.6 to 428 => -0.11 mag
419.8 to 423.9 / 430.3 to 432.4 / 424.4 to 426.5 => -0.05 mag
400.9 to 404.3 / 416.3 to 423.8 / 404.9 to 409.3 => 0.07 mag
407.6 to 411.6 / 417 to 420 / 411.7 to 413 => -0.02 mag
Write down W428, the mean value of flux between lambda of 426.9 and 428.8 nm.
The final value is 102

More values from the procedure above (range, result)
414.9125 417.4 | 91.2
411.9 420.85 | 94.4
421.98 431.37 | 98.3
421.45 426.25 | 104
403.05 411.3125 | 92.1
